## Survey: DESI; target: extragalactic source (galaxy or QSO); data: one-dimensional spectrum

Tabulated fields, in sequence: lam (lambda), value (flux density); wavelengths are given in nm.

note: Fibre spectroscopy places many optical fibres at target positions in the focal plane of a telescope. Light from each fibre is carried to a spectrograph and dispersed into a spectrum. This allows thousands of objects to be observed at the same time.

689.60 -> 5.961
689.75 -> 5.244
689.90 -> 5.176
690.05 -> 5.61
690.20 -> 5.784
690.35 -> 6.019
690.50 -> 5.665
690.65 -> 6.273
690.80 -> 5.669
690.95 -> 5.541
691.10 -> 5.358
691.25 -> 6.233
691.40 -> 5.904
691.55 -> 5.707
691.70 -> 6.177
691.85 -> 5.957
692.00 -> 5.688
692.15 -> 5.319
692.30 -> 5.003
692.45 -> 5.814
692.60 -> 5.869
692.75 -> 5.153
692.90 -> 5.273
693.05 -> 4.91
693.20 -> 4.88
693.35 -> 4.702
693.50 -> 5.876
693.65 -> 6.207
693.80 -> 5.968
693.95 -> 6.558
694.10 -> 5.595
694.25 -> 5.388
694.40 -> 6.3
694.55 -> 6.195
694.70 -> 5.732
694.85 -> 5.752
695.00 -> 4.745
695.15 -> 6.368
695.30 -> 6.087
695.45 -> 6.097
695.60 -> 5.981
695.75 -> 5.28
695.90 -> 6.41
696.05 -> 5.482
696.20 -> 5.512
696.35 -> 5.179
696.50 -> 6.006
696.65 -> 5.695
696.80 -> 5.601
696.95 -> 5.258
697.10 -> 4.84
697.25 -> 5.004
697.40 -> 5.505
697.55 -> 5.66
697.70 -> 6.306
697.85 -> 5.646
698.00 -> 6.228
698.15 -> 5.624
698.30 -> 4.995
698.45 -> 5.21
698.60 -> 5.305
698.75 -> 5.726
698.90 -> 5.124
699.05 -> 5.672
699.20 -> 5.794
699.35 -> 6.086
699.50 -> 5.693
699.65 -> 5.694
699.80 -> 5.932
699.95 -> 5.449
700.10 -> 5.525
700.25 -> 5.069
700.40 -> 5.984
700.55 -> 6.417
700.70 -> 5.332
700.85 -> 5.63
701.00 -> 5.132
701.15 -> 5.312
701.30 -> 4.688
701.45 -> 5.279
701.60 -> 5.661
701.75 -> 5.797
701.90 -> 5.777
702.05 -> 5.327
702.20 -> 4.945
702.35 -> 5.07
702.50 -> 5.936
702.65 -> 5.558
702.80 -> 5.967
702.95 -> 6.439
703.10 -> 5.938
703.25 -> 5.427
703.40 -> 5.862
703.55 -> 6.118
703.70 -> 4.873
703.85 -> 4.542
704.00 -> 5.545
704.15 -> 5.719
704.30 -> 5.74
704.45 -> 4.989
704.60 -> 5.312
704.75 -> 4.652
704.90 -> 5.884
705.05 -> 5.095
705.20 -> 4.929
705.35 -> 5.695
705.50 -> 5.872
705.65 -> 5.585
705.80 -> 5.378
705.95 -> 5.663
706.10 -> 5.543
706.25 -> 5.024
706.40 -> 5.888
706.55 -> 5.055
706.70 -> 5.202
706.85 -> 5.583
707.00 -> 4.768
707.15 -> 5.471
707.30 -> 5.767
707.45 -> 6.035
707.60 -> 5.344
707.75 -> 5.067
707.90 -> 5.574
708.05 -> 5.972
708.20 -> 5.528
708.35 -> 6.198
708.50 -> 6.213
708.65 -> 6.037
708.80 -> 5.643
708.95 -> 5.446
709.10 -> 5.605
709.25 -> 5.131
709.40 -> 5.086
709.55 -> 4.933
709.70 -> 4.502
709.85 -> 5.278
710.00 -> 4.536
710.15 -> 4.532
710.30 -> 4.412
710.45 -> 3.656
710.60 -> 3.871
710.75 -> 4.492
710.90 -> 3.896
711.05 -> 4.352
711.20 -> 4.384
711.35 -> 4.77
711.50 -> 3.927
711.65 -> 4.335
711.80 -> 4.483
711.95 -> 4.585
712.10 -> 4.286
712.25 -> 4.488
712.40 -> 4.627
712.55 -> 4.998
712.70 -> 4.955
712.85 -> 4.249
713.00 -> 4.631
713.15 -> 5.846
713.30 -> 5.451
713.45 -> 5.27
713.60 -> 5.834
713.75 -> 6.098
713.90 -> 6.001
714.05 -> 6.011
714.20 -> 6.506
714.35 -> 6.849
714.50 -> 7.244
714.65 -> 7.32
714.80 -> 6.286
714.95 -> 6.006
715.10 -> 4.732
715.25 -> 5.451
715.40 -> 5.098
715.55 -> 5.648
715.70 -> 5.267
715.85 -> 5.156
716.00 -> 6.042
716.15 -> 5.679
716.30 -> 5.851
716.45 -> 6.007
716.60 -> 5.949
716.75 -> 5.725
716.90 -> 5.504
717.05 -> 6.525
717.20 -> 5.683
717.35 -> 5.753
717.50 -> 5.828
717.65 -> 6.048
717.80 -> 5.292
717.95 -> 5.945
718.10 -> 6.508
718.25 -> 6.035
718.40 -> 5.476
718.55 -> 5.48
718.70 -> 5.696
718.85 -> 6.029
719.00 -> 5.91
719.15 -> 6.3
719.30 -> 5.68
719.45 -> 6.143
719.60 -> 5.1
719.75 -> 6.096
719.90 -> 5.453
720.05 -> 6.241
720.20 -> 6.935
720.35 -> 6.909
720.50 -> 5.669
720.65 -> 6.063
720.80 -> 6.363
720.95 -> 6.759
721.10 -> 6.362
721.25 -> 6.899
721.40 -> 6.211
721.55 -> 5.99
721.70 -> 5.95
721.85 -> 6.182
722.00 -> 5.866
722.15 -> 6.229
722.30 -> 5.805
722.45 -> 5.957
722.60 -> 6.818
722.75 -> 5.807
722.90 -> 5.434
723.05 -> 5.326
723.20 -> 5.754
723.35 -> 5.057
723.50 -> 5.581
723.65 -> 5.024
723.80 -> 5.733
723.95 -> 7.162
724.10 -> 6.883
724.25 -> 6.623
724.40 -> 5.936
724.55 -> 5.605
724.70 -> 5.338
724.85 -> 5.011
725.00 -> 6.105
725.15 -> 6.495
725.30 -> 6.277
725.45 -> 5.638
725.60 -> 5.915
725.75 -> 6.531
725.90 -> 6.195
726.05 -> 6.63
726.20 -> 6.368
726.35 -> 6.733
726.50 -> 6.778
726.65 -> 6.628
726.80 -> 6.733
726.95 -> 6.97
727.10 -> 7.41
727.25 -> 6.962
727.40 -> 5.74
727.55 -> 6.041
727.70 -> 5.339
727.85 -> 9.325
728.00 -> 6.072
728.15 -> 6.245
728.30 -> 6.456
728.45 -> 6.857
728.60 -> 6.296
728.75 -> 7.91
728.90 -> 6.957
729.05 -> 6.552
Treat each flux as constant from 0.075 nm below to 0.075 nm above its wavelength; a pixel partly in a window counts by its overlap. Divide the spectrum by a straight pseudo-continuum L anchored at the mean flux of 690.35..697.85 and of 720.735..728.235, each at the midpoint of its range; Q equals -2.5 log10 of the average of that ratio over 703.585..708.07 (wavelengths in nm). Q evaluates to 0.09 mag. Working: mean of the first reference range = 5.67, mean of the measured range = 5.39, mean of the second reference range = 6.22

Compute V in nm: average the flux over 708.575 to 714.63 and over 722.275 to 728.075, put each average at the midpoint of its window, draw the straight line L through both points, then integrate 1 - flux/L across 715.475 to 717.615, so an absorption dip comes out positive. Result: -0.11 nm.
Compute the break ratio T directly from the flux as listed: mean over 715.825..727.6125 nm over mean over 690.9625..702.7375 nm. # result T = 1.08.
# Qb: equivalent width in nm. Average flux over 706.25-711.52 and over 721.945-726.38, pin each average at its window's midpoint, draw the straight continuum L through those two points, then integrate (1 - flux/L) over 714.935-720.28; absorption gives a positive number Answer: -0.17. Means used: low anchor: 5.1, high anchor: 5.99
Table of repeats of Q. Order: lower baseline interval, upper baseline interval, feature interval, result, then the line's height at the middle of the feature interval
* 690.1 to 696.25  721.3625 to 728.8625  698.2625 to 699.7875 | 0.05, 5.81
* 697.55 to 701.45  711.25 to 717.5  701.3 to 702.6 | 0.03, 5.56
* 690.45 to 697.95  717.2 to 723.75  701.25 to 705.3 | 0.06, 5.77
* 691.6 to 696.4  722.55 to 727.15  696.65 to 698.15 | 0.03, 5.72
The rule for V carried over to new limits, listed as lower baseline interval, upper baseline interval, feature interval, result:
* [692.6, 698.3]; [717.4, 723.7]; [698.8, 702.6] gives 0.12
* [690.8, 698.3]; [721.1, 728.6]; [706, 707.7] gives 0.13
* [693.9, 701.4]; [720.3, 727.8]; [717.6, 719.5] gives 0.05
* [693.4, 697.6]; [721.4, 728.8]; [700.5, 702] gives 0.09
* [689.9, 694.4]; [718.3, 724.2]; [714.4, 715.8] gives 0.01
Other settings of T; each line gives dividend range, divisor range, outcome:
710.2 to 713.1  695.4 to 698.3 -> 0.78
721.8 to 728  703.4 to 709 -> 1.13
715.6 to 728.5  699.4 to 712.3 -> 1.15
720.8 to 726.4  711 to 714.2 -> 1.22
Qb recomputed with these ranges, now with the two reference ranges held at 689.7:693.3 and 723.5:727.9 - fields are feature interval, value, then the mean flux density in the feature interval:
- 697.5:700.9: 0.06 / 5.66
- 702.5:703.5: -0.01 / 5.88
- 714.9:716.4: 0.15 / 5.49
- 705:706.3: 0.10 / 5.43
